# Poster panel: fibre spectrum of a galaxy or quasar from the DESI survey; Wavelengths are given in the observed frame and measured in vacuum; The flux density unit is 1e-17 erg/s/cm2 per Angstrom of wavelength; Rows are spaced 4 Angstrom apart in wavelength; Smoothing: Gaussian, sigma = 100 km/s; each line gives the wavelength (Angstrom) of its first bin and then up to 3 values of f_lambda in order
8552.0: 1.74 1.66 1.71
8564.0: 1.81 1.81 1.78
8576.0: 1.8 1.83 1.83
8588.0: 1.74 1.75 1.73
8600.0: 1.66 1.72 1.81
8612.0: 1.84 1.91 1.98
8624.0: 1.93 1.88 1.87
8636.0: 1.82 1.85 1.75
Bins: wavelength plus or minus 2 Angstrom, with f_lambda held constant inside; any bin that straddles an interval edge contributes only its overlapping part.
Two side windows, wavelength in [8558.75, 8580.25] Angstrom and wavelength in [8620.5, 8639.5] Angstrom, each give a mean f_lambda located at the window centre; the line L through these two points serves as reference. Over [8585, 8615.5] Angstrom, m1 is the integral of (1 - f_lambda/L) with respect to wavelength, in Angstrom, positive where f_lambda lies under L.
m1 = 1.3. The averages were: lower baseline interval 1.79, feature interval 1.76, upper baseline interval 1.88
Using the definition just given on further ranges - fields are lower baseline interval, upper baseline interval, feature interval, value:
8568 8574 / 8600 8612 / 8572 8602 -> 0.21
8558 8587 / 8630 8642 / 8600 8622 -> -0.10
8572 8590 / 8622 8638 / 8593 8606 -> 0.85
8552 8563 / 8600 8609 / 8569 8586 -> -0.90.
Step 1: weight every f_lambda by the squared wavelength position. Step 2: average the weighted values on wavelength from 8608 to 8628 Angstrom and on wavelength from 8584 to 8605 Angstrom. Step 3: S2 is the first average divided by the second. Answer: 1.1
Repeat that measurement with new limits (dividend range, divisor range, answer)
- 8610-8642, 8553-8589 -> 1.08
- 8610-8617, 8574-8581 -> 1.04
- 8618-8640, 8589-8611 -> 1.10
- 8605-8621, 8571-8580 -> 1.05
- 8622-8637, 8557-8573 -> 1.08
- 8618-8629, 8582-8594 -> 1.10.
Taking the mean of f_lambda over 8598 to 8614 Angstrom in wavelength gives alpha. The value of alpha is 1.76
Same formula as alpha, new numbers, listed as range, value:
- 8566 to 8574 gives 1.79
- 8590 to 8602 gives 1.71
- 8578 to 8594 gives 1.79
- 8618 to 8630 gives 1.93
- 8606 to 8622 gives 1.89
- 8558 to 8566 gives 1.76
